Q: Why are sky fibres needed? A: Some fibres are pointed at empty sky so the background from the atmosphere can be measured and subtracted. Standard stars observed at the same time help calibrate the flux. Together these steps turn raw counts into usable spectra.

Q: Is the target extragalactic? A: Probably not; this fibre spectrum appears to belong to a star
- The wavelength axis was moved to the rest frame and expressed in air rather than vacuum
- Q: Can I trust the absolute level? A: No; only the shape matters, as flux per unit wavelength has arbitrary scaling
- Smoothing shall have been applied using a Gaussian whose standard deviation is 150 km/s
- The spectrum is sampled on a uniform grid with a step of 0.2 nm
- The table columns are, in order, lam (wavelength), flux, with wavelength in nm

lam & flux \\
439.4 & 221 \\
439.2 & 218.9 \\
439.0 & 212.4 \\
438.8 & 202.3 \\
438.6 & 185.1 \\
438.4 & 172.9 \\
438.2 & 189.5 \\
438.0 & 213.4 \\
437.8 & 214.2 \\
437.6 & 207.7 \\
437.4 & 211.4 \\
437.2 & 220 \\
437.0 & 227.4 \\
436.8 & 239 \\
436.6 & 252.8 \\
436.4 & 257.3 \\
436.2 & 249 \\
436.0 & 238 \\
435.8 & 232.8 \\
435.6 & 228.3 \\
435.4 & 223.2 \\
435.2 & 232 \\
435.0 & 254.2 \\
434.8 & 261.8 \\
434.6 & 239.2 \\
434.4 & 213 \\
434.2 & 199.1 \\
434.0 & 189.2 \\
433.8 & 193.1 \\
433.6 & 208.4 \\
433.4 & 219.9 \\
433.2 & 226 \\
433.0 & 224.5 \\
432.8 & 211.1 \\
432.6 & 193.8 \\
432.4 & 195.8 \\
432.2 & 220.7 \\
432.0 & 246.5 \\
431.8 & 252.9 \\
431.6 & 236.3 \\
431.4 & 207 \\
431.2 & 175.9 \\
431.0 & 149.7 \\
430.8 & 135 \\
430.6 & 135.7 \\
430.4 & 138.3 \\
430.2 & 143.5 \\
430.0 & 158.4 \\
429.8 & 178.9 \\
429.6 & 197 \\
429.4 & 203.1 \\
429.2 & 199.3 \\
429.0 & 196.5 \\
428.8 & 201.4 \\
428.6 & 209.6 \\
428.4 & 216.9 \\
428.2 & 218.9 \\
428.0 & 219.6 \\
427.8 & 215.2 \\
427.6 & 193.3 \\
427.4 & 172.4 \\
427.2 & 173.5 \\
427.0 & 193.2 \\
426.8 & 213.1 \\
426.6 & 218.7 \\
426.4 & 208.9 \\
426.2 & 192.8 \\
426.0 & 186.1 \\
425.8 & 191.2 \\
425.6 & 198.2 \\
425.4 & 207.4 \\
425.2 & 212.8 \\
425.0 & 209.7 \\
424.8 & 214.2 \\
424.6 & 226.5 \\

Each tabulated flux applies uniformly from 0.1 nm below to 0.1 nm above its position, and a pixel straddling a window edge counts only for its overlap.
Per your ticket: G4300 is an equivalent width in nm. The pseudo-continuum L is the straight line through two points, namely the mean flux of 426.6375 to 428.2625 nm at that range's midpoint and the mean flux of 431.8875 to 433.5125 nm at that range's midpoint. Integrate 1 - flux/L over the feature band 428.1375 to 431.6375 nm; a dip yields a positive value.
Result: 0.43 nm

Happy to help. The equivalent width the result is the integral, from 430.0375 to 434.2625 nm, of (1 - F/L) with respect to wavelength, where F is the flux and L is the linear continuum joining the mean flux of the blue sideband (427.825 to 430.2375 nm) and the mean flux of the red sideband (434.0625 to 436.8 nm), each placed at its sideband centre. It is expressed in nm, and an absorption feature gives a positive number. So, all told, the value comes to 0.43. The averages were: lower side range 197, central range 195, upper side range 236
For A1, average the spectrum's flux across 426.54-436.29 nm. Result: 205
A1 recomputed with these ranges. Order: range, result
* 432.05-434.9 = 215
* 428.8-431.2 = 169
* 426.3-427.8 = 197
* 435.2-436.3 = 234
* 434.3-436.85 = 240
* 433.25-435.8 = 222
